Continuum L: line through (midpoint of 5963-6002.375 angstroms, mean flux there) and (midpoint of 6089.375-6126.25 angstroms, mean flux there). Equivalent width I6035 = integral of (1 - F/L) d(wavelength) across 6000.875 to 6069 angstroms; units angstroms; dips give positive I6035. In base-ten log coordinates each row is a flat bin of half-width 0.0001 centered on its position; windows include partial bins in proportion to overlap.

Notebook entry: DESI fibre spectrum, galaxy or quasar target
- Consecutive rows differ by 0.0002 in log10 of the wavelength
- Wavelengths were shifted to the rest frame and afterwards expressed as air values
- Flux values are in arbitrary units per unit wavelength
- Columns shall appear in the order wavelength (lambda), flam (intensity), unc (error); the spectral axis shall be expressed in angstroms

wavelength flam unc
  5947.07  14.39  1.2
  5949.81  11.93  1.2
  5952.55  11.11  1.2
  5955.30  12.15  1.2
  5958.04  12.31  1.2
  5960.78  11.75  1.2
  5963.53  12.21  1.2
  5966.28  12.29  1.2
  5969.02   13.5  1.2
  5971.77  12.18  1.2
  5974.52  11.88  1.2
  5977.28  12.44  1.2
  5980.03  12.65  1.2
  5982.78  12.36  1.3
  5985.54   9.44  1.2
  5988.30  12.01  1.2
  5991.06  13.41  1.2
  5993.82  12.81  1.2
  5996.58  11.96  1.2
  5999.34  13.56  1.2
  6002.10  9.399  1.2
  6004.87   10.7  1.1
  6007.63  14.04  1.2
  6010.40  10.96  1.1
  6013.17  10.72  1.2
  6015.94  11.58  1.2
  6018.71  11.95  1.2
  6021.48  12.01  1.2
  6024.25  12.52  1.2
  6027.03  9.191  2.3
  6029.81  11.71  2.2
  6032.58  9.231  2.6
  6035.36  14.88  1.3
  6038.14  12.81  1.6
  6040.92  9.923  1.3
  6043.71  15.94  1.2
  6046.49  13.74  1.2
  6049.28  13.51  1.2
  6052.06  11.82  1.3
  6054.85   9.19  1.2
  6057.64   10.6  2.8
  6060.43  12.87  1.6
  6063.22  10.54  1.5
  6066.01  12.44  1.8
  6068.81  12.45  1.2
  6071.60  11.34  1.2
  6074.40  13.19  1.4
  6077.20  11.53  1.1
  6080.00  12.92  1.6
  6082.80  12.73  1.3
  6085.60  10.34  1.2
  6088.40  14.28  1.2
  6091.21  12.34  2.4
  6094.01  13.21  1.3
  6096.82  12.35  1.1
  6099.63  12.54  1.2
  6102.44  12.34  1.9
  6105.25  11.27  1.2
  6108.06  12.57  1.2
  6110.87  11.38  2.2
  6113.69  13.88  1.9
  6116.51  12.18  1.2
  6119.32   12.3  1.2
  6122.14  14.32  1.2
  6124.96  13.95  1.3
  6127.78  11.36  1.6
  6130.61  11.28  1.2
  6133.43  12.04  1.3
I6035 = 3.4 angstroms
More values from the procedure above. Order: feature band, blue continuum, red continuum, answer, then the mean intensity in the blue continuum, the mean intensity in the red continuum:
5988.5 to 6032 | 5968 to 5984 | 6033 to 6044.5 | 3.3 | 12.5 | 12.9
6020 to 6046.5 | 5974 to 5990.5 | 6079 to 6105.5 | 0.1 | 11.9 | 12.5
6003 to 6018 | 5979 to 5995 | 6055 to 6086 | 0.6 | 12.1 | 11.8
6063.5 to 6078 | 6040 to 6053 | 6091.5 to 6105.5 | 0.8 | 13.1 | 12.4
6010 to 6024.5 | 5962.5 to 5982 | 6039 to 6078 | 0.8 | 12.5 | 12.1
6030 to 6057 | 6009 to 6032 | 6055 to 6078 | -1.8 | 11.3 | 11.7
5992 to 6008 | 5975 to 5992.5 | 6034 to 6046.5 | 0.6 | 12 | 13.4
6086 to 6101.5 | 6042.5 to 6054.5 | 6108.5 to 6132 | 0.1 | 13.3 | 12.6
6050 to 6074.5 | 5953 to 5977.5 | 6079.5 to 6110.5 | 1.6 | 12.2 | 12.4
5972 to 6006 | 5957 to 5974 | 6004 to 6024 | 0.5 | 12.4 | 11.8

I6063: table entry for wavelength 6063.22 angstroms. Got 10.54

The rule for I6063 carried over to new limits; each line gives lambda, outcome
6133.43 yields 12.04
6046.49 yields 13.74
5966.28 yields 12.29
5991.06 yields 13.41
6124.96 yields 13.95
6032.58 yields 9.231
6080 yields 12.92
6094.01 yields 13.21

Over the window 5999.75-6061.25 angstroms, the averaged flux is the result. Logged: 11.8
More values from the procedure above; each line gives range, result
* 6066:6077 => 12.2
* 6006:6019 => 11.8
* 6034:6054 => 13.1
